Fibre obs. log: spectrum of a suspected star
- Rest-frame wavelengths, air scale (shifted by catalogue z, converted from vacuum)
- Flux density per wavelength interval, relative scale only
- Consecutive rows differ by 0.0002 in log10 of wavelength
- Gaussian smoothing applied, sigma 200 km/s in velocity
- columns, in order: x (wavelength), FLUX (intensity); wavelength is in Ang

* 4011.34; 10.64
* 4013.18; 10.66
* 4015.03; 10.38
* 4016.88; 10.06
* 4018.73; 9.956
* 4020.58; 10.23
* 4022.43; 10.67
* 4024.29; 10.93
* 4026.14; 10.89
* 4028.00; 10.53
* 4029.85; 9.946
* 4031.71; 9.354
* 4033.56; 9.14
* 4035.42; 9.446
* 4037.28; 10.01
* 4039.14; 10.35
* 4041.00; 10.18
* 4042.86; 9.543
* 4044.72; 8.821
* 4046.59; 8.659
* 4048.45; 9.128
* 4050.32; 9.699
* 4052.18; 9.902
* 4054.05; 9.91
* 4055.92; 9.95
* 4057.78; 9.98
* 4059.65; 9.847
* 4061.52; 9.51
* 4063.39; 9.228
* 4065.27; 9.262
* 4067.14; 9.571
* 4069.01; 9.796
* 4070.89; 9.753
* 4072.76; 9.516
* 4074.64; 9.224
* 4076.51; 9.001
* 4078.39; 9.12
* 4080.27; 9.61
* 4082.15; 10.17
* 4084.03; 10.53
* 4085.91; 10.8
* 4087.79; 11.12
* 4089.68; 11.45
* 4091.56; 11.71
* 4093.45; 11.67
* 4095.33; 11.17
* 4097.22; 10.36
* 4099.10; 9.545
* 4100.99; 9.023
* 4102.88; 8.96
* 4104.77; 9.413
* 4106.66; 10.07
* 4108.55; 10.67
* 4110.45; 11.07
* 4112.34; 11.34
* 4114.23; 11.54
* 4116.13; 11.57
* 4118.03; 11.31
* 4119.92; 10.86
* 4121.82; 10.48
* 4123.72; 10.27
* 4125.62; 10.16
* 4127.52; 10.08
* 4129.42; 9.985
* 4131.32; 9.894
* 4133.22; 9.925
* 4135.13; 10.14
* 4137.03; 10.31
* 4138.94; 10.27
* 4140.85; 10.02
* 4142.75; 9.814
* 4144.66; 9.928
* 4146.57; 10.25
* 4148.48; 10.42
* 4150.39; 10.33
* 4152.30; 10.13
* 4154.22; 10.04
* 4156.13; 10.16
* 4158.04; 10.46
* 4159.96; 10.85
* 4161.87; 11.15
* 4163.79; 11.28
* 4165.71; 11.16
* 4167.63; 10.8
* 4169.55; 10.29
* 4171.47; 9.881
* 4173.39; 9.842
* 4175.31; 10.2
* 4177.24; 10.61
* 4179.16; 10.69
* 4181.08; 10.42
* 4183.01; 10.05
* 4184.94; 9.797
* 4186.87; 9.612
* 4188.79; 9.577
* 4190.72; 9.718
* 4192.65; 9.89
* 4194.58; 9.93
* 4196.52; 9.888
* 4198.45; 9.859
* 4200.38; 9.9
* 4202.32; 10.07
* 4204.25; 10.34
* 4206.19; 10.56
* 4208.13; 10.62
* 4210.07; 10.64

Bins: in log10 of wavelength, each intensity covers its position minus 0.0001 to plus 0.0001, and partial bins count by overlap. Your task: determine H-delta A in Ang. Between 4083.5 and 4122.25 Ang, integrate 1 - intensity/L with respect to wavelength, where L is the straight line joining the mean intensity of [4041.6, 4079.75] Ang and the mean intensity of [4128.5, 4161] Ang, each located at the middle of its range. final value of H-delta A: -3.4 Ang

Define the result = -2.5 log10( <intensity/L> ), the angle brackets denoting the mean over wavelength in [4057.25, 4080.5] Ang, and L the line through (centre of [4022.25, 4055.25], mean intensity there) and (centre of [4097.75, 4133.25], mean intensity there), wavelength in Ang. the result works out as 0.06 mag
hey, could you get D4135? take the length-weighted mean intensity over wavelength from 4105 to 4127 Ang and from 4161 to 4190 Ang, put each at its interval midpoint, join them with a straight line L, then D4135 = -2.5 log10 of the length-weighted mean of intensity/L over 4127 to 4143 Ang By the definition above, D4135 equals 0.06 mag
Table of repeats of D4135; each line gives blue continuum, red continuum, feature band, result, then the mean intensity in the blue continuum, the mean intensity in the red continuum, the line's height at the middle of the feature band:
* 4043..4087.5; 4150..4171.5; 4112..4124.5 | -0.09 mag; 9.63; 10.6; 10.2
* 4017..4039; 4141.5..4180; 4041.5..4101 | 0.03 mag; 10.1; 10.4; 10.2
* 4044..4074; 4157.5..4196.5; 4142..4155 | 0.00 mag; 9.53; 10.3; 10.1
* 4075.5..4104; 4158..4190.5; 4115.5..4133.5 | -0.01 mag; 10.3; 10.4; 10.3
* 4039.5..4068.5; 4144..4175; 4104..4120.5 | -0.09 mag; 9.57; 10.4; 10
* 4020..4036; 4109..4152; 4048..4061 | 0.05 mag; 10.1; 10.4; 10.2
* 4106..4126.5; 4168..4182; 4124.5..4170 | 0.02 mag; 10.9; 10.3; 10.6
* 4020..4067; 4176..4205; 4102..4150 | -0.05 mag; 9.8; 10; 9.92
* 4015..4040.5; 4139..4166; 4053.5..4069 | 0.06 mag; 10.1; 10.4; 10.2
